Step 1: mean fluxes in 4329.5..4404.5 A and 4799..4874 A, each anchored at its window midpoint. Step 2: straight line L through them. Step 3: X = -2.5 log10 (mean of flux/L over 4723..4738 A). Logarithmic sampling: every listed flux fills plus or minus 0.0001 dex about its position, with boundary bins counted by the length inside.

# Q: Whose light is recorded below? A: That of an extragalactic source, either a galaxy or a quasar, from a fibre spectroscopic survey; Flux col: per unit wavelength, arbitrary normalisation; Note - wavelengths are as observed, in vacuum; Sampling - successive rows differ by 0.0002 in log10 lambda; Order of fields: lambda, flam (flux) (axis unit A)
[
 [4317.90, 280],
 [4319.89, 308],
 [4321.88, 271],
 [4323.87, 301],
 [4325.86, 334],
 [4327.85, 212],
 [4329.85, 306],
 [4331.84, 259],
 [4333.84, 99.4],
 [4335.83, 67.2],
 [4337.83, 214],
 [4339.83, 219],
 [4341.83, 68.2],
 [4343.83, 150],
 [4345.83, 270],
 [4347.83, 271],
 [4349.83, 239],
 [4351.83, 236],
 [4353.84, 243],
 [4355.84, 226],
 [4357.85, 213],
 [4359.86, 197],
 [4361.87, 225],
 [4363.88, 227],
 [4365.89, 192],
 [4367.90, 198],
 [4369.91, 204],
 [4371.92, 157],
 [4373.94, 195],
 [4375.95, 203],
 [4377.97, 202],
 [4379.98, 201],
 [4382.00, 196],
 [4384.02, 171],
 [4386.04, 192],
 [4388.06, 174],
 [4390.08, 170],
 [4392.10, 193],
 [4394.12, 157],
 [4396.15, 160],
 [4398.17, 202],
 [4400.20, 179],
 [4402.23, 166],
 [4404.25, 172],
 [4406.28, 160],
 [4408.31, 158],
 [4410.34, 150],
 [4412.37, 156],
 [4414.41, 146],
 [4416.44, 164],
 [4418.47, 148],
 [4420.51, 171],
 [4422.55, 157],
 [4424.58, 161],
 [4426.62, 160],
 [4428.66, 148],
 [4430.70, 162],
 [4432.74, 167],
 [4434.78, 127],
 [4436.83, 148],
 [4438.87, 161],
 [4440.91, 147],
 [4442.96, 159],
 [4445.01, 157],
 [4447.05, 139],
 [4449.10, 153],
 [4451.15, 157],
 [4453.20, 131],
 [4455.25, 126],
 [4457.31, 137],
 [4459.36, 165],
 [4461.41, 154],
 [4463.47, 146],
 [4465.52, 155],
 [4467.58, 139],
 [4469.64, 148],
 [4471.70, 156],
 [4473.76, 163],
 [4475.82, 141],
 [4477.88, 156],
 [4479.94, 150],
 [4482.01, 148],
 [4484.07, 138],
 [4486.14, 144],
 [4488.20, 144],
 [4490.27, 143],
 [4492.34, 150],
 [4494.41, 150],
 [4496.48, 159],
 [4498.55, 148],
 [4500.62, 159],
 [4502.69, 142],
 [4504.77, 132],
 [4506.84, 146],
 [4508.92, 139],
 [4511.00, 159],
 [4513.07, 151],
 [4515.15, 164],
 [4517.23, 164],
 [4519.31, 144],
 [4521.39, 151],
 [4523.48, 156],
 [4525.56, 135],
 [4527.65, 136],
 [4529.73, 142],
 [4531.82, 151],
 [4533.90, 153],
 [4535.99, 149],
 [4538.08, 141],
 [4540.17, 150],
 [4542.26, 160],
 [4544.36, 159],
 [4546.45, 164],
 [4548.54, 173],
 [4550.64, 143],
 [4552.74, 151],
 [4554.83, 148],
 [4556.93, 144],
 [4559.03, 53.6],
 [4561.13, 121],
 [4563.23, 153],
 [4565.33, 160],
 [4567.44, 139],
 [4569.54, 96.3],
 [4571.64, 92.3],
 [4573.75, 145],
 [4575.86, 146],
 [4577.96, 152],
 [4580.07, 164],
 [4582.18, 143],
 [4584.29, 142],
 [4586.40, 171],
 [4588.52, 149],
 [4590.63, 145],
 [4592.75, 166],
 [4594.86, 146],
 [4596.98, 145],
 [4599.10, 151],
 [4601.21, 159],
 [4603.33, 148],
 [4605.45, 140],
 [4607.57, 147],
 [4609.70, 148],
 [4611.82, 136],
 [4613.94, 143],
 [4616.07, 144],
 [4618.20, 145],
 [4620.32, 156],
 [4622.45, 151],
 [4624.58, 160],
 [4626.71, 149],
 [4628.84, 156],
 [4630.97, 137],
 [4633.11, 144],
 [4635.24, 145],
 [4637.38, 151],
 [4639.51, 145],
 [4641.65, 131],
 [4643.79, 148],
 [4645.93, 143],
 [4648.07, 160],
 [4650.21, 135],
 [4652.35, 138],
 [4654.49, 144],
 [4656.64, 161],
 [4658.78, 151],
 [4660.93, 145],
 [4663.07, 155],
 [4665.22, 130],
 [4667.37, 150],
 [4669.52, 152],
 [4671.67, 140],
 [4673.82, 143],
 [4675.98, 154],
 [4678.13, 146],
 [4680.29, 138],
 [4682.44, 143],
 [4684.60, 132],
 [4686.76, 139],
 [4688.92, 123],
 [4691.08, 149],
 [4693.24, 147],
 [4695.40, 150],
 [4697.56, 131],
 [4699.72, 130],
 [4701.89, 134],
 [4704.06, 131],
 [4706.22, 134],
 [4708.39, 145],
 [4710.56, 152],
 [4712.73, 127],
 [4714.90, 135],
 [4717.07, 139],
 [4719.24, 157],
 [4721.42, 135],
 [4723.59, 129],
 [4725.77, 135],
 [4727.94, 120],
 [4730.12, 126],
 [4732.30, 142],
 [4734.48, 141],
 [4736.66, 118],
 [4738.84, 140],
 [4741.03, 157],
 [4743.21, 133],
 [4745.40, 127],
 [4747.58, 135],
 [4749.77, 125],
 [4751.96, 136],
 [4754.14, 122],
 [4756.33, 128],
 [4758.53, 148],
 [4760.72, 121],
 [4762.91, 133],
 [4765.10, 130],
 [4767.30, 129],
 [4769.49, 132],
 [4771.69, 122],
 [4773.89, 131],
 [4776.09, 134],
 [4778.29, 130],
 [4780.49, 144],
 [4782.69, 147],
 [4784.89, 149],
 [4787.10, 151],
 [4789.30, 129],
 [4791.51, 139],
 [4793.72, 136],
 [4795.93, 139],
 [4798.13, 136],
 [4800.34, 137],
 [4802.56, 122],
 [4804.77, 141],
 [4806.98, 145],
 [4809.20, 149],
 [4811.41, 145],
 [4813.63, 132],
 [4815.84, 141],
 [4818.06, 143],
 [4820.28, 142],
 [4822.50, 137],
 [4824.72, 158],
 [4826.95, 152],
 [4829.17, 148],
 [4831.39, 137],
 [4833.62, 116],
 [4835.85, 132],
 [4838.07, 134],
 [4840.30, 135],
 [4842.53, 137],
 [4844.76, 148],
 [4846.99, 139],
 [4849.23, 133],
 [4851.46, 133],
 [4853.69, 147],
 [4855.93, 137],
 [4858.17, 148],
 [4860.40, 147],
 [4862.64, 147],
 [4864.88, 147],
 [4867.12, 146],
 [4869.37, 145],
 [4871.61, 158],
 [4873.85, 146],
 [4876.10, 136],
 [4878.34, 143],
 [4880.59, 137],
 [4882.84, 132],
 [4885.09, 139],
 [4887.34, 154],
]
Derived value 0.18 mag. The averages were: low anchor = 194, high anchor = 141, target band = 130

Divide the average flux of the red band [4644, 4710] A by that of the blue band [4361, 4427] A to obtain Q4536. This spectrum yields 0.80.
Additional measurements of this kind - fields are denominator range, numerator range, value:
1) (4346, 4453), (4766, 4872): 0.78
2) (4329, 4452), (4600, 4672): 0.82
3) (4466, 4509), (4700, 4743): 0.92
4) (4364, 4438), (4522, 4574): 0.82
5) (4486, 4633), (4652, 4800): 0.94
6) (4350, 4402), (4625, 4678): 0.74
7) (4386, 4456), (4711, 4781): 0.84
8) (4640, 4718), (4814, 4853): 0.98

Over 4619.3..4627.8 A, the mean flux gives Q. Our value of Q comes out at 154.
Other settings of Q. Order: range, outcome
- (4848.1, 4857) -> 137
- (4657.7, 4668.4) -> 146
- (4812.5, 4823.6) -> 139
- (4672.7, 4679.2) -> 148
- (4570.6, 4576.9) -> 128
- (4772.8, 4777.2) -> 132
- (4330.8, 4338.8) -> 161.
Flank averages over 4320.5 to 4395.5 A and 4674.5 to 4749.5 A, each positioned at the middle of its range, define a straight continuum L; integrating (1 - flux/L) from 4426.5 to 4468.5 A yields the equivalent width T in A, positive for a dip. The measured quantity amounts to 8.92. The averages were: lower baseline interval 207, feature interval 149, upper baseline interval 137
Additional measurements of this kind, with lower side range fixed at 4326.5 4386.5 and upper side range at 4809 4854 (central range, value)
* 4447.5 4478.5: 6.62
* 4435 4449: 2.99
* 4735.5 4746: 1.12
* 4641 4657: 1.87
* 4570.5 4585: 2.76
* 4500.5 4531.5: 5.76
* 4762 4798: 2.57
